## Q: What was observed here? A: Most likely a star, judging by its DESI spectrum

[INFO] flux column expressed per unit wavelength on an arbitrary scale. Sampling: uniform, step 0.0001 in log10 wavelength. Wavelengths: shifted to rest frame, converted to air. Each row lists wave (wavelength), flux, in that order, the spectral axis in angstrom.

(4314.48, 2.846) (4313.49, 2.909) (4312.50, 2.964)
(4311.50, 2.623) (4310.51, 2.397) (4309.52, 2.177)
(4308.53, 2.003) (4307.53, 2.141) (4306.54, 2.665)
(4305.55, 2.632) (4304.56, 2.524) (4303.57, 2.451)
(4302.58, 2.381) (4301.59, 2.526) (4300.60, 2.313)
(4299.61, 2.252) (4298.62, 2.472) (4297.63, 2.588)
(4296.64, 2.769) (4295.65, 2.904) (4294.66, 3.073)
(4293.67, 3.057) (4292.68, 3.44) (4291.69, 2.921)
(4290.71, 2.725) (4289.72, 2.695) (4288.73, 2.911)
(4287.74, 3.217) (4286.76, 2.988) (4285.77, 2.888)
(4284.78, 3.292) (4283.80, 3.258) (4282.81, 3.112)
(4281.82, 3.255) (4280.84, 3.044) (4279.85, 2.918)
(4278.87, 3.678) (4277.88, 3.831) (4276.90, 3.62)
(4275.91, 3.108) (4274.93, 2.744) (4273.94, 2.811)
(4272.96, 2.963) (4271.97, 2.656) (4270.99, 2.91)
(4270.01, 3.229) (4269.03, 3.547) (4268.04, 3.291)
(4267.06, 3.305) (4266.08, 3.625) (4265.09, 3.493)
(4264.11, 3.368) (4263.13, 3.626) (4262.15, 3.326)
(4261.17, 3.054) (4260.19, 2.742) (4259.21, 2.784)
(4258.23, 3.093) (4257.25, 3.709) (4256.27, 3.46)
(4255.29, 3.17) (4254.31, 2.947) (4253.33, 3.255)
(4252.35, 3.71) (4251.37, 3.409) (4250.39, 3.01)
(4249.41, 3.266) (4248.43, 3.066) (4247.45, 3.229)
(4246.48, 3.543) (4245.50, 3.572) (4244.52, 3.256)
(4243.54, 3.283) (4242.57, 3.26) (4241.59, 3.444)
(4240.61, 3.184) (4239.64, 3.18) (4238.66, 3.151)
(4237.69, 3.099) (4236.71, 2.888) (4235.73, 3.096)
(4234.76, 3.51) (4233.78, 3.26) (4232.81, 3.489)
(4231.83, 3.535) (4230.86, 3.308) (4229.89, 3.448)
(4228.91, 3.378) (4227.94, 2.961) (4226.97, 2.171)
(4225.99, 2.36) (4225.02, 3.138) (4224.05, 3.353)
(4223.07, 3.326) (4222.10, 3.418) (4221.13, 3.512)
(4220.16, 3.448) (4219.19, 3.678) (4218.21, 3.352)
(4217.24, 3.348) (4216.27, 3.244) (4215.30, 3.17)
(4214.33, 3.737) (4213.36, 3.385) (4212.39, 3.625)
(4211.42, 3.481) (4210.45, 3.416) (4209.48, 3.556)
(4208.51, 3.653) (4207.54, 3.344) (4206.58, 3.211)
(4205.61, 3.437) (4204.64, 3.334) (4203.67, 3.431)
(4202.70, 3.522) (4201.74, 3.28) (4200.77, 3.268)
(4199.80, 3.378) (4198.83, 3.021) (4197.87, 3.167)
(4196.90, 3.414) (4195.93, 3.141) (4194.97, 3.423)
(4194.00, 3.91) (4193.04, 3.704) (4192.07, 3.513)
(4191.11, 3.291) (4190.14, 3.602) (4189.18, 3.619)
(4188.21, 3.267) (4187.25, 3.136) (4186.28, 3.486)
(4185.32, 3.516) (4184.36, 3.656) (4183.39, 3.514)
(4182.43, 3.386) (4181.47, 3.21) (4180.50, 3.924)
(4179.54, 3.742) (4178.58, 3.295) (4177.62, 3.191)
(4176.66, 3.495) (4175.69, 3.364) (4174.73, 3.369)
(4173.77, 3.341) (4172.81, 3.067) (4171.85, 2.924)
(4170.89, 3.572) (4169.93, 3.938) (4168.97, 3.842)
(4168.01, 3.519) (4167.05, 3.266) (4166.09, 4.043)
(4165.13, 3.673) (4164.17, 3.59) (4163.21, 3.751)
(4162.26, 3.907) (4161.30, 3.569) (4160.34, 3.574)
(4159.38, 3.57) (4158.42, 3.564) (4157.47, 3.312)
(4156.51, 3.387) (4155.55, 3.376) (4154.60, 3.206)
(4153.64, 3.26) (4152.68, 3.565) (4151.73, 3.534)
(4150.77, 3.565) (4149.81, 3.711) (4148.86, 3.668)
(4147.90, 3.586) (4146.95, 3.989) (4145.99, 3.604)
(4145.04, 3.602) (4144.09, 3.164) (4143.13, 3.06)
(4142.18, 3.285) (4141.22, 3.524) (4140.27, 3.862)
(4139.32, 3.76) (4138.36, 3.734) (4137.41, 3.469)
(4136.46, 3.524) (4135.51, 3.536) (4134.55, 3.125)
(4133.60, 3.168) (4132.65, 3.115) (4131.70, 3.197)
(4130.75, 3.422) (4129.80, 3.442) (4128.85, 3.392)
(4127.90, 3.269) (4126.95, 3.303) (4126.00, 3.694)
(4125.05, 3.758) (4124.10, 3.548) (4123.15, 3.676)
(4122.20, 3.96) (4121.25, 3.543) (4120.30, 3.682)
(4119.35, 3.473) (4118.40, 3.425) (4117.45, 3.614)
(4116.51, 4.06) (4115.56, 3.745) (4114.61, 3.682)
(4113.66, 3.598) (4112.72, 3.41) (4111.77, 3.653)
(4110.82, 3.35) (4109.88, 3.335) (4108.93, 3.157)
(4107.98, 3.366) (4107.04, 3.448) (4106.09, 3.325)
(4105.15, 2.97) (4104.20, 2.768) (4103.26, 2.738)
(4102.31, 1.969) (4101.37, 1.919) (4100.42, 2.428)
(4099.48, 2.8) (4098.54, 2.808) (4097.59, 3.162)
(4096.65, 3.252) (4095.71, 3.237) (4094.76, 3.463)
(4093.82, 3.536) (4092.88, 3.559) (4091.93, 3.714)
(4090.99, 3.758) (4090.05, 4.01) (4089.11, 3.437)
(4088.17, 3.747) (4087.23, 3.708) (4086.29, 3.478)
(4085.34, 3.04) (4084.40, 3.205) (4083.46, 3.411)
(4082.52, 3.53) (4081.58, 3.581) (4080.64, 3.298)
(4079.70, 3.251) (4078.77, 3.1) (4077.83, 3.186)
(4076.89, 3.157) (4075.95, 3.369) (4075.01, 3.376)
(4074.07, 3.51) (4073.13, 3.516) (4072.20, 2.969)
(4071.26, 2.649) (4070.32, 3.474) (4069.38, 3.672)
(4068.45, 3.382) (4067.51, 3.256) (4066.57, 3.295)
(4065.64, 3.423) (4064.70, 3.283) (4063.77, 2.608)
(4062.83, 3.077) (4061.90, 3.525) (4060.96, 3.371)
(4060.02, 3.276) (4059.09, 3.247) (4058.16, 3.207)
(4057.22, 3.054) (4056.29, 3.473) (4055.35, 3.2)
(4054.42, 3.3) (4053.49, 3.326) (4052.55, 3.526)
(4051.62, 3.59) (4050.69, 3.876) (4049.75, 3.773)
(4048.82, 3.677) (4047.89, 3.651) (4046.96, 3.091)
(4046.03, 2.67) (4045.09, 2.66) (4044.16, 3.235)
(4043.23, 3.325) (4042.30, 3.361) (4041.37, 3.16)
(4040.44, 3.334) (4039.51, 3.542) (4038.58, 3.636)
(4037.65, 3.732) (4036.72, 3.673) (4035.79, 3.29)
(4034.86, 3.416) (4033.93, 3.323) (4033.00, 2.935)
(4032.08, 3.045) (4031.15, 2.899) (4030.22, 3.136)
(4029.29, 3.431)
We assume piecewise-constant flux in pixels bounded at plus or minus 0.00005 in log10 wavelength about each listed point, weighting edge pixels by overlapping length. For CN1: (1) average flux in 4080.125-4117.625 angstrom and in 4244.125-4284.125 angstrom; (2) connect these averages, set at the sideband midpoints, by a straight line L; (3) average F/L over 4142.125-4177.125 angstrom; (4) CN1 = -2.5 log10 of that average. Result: -0.07 mag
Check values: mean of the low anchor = 3.3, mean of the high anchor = 3.24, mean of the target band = 3.51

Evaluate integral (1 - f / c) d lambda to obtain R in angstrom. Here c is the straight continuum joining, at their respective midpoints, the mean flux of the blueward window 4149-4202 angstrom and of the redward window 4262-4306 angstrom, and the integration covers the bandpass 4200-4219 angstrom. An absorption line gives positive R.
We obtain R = -0.5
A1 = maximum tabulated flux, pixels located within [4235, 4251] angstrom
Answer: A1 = 3.572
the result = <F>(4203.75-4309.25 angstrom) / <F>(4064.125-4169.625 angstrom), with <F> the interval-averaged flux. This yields 0.9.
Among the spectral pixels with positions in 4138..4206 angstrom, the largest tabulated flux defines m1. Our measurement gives 4.043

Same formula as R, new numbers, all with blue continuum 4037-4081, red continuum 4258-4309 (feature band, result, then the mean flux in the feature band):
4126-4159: -2.8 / 3.45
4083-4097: -1.0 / 3.5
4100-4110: 1.2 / 2.84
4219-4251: -2.0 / 3.23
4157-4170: -2.0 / 3.64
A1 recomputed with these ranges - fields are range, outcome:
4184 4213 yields 3.91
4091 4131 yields 4.06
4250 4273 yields 3.71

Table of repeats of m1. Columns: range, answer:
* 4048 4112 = 4.01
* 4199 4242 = 3.737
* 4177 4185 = 3.924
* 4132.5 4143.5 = 3.862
